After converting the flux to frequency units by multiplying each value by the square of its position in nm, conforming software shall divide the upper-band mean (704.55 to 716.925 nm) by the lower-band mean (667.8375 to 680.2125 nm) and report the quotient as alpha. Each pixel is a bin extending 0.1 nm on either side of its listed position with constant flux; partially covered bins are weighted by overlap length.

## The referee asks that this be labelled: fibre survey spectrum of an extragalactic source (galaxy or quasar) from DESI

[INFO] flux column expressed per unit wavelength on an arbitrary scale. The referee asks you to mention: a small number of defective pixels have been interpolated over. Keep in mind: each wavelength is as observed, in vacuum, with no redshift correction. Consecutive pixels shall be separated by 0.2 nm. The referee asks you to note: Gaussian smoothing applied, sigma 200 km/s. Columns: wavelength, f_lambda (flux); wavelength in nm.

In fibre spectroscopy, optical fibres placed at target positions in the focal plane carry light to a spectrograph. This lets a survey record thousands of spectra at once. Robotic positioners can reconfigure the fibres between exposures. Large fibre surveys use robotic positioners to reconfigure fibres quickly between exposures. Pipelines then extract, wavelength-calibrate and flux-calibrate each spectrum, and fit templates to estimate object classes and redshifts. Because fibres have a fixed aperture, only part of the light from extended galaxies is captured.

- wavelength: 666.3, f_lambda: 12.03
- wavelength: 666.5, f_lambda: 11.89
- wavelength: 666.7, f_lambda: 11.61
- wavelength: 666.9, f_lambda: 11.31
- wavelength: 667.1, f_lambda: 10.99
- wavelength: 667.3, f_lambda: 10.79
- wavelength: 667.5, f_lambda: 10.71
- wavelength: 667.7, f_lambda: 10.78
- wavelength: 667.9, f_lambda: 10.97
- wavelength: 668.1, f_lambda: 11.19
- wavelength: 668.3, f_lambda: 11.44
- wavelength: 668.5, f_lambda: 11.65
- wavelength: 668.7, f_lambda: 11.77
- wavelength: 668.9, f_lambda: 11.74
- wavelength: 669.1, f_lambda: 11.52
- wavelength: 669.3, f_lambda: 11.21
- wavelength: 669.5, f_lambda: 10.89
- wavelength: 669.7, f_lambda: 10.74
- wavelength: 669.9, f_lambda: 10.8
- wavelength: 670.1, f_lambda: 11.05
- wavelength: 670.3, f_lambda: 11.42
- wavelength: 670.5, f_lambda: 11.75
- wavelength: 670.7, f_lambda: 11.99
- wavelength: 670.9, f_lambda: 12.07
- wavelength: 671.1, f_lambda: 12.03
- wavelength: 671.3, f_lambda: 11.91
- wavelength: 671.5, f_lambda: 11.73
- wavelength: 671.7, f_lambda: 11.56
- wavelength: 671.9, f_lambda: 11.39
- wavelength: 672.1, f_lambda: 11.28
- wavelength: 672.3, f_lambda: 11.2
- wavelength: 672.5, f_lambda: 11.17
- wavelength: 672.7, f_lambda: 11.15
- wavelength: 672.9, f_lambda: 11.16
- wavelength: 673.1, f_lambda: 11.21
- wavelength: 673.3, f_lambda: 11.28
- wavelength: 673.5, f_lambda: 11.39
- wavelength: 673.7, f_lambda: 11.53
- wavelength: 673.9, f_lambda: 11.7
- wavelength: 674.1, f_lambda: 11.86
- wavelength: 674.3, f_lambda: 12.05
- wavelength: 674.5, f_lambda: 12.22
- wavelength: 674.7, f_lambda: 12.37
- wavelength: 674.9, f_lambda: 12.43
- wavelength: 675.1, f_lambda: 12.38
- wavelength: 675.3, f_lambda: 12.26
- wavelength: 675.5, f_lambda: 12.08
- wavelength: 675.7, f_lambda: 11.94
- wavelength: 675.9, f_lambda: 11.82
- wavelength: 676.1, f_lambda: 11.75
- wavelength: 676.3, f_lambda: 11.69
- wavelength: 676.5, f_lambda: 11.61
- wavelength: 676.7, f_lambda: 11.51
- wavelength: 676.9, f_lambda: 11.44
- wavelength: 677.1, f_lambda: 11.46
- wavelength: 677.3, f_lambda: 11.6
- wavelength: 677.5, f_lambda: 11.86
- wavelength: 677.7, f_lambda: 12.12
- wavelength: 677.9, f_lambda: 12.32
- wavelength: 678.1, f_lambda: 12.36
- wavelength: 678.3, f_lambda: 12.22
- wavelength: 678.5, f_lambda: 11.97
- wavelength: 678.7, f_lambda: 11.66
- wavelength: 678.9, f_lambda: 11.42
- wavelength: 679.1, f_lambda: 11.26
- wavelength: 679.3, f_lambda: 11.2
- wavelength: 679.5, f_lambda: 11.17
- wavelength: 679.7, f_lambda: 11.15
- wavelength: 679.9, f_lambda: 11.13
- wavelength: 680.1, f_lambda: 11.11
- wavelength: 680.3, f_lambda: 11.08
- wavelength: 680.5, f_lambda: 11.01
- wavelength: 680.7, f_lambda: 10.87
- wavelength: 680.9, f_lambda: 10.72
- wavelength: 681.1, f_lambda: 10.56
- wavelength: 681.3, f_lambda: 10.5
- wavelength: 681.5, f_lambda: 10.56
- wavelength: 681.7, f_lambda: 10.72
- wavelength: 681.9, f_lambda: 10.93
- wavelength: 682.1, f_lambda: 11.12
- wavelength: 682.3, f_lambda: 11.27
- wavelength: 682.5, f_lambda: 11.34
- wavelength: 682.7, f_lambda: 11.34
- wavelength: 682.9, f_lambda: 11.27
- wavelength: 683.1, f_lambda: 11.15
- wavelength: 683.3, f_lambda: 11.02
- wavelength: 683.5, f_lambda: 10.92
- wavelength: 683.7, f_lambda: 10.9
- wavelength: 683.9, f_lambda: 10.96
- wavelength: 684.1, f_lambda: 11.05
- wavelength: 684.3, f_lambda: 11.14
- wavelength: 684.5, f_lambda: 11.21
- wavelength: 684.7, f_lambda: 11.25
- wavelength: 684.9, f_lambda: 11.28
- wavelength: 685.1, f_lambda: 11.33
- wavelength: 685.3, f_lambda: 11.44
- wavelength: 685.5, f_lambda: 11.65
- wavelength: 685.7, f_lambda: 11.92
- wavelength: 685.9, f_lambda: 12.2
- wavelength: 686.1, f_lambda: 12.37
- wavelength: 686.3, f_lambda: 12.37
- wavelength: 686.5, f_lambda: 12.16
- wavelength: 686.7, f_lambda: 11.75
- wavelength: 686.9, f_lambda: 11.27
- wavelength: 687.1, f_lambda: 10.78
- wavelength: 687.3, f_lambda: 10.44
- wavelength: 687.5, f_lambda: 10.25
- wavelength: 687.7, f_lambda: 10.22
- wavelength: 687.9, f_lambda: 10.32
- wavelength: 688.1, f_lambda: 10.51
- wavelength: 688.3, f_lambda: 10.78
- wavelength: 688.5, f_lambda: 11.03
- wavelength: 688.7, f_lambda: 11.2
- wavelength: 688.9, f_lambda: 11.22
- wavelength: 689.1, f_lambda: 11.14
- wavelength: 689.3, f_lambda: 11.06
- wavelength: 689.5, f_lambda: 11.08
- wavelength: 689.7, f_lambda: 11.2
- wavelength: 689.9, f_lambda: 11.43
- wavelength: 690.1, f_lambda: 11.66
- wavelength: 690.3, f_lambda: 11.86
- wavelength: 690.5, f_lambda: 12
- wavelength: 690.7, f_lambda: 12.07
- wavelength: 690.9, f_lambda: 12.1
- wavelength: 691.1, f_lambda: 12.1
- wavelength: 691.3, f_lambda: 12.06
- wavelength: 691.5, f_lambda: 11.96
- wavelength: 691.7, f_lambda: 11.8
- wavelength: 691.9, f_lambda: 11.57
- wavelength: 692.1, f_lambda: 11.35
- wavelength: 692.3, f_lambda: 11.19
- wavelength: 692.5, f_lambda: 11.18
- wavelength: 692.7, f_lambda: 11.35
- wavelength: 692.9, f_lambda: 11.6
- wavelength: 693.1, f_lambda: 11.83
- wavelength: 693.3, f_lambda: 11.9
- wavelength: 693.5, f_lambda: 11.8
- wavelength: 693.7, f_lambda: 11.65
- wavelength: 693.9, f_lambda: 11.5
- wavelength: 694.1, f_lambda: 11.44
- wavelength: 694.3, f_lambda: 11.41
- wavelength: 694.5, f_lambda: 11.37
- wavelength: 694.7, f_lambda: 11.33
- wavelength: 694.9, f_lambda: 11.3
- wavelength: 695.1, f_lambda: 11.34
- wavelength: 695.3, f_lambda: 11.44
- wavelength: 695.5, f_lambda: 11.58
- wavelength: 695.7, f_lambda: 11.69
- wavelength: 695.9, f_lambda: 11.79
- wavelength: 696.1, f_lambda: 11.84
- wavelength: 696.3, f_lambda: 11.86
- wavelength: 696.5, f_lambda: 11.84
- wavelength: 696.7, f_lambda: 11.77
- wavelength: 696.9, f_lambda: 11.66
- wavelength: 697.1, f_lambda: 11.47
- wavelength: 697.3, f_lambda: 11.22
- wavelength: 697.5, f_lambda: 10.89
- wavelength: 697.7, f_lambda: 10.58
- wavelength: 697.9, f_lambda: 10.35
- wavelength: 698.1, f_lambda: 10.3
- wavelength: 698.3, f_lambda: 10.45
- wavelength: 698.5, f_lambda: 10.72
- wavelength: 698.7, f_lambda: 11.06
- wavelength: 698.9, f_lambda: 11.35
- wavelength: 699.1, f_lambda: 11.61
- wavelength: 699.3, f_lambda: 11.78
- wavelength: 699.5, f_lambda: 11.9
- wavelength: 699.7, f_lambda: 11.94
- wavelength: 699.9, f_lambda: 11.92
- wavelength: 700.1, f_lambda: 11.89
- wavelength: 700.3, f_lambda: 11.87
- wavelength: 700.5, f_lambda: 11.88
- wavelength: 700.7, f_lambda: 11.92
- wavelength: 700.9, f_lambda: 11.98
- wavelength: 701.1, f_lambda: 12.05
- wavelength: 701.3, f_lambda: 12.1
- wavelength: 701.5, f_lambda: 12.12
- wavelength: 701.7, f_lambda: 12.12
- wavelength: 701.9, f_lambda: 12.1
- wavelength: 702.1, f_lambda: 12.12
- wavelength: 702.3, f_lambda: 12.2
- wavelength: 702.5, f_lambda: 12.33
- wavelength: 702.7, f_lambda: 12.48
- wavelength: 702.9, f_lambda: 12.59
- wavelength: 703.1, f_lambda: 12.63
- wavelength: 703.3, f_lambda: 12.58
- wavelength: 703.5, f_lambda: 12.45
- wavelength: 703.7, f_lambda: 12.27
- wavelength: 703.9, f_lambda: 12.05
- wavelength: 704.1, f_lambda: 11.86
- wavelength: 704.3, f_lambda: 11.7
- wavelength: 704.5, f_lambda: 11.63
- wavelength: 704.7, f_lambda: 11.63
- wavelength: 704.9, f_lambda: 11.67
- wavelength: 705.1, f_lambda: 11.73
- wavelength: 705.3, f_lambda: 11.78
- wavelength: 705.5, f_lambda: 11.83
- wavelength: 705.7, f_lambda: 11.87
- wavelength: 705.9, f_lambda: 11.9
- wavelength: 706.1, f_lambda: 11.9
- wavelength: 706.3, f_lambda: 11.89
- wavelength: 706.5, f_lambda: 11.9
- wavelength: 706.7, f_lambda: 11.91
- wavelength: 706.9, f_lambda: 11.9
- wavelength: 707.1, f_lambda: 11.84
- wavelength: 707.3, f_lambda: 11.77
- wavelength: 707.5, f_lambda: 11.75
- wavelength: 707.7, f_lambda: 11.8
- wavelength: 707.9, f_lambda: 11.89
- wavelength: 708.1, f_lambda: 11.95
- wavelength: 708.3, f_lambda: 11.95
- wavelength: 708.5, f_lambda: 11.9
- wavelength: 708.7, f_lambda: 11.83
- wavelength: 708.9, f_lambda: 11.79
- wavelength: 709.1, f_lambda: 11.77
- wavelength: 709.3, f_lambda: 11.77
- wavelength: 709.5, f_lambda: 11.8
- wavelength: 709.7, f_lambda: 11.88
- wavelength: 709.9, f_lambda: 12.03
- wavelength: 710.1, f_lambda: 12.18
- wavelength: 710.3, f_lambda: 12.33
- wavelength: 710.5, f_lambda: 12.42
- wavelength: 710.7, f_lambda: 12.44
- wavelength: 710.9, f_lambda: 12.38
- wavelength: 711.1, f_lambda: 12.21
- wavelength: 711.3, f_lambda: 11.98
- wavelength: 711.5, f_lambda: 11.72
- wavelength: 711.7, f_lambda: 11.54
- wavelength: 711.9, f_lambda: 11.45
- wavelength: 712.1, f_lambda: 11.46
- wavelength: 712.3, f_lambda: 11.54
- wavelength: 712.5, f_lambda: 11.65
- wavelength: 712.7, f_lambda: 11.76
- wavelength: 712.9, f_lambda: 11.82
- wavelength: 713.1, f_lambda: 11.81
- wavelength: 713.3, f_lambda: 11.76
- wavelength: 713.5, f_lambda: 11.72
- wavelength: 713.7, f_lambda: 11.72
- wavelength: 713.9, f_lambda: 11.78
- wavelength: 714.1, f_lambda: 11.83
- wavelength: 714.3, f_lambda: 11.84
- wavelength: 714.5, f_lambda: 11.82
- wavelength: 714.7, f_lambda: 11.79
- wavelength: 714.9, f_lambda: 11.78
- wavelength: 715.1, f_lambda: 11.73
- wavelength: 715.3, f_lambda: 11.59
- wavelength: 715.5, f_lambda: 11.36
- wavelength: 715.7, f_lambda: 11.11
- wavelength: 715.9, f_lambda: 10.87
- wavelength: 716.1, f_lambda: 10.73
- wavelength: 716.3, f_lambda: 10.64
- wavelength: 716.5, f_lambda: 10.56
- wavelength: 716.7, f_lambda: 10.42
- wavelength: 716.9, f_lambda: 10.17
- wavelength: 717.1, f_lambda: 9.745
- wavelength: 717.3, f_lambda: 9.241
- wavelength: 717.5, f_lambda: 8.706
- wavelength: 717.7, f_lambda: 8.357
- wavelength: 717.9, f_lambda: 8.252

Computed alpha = 1.1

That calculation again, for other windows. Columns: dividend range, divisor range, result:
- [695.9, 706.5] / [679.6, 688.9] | 1.11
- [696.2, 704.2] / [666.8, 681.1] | 1.10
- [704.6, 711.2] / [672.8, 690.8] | 1.13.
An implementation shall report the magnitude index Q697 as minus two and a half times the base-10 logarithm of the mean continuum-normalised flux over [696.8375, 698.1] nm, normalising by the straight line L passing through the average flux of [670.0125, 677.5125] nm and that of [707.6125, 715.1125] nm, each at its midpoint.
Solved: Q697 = 0.08 mag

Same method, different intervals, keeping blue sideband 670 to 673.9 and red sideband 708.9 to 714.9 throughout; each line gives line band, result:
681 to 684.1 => 0.060 mag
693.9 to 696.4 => 0.017 mag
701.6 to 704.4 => -0.042 mag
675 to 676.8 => -0.034 mag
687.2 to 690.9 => 0.052 mag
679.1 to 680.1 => 0.038 mag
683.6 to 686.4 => 0.010 mag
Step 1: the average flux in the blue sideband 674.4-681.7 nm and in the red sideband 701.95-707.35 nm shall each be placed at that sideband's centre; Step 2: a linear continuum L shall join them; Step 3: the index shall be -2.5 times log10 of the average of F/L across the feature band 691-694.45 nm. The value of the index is 0.02 mag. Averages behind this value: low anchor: 11.6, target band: 11.6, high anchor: 12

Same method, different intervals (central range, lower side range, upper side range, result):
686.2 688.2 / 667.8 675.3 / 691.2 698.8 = 0.04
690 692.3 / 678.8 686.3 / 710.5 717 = -0.05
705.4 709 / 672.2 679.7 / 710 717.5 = -0.03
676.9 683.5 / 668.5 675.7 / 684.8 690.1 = 0.01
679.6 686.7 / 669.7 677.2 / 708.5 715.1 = 0.04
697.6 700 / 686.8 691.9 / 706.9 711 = 0.04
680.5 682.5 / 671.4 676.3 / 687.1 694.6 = 0.07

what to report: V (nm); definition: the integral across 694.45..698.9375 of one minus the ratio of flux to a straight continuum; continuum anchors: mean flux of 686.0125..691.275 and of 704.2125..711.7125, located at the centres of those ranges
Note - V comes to 0.12 nm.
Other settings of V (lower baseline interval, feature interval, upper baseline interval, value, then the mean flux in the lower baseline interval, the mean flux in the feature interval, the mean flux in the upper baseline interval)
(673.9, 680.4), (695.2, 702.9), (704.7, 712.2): 0.13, 11.8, 11.6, 11.9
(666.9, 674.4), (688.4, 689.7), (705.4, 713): 0.06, 11.4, 11.1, 11.9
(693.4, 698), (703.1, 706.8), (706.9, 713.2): -0.07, 11.4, 11.9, 11.9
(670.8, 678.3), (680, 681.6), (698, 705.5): 0.13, 11.8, 10.8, 11.9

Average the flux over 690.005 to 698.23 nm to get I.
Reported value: 11.5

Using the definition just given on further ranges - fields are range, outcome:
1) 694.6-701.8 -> 11.5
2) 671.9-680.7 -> 11.6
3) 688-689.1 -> 11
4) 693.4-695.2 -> 11.5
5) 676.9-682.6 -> 11.3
